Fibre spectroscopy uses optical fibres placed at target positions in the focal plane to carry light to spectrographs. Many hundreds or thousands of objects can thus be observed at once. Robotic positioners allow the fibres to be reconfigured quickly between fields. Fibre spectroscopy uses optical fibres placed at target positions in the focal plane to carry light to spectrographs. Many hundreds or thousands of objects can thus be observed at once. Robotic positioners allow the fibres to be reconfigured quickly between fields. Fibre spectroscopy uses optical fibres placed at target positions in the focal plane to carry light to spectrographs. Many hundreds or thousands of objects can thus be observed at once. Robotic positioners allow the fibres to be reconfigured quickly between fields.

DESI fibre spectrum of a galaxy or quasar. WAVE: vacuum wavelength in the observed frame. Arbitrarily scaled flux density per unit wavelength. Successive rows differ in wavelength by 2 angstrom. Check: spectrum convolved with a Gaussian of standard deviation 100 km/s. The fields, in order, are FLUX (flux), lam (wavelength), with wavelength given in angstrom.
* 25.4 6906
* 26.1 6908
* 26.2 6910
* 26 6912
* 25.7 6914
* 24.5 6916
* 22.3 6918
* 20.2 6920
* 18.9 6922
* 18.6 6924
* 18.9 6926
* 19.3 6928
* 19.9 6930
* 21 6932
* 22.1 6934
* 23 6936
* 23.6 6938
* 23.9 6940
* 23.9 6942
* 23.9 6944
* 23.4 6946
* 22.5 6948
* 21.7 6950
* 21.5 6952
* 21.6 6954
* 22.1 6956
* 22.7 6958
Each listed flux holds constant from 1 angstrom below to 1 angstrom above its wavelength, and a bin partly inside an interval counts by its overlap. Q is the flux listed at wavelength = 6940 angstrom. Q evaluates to 23.9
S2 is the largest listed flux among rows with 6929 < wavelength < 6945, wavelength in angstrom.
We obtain 23.9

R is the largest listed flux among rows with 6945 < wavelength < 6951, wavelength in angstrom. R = 23.4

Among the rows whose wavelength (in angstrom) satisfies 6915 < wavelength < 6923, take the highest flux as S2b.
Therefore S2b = 24.5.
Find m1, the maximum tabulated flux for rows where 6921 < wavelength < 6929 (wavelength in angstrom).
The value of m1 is 19.3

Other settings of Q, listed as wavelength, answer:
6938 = 23.6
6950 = 21.7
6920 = 20.2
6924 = 18.6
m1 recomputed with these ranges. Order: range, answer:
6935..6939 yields 23.6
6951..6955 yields 21.6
